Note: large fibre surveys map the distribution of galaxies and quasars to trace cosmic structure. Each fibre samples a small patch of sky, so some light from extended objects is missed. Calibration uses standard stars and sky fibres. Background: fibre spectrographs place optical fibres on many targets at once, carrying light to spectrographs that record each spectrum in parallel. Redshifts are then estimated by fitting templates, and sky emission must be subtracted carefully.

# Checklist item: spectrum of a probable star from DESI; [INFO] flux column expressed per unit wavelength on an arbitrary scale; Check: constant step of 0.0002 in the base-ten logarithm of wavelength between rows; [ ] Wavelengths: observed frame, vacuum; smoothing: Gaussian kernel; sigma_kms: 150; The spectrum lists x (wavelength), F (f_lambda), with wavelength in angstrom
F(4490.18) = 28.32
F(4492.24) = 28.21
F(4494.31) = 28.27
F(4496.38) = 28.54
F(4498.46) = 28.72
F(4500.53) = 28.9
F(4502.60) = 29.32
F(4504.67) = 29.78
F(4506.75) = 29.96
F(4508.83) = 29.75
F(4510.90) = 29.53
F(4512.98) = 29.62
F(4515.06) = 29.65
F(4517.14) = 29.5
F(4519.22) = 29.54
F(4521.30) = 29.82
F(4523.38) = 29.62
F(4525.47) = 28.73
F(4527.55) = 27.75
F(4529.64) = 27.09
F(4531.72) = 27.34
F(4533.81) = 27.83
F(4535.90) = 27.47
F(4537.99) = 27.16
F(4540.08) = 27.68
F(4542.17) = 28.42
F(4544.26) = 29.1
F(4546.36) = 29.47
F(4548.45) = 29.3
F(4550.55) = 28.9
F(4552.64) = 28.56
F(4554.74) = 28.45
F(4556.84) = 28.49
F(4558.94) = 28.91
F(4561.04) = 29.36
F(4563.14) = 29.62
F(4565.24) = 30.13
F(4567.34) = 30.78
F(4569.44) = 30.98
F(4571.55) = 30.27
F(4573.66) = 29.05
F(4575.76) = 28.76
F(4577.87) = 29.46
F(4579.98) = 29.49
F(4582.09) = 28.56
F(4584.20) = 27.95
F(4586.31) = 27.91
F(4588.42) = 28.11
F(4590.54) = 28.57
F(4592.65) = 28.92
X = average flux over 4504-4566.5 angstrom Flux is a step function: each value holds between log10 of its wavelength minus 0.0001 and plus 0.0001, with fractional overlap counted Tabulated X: 28.9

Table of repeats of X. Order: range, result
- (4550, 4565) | 29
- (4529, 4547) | 27.9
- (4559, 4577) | 29.8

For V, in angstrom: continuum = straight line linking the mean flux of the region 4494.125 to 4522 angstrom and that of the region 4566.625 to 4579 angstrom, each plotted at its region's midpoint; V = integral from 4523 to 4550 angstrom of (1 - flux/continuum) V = 1.3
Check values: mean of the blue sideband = 29.4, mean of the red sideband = 29.8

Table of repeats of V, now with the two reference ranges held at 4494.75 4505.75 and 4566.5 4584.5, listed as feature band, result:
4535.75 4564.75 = 0.6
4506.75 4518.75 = -0.2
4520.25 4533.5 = 0.4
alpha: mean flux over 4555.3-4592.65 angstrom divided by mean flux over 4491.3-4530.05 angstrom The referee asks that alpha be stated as 1.00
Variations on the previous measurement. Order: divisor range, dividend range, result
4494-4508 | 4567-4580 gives 1.02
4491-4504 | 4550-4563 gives 1.00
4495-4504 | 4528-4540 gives 0.95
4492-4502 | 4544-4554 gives 1.02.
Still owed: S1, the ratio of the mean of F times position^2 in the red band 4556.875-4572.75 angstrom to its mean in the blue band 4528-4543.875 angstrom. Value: 1.10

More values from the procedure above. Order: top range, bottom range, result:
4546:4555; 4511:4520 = 0.99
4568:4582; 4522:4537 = 1.08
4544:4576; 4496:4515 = 1.03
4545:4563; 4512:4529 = 1.01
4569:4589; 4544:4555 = 1.01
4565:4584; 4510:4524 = 1.03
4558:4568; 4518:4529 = 1.04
